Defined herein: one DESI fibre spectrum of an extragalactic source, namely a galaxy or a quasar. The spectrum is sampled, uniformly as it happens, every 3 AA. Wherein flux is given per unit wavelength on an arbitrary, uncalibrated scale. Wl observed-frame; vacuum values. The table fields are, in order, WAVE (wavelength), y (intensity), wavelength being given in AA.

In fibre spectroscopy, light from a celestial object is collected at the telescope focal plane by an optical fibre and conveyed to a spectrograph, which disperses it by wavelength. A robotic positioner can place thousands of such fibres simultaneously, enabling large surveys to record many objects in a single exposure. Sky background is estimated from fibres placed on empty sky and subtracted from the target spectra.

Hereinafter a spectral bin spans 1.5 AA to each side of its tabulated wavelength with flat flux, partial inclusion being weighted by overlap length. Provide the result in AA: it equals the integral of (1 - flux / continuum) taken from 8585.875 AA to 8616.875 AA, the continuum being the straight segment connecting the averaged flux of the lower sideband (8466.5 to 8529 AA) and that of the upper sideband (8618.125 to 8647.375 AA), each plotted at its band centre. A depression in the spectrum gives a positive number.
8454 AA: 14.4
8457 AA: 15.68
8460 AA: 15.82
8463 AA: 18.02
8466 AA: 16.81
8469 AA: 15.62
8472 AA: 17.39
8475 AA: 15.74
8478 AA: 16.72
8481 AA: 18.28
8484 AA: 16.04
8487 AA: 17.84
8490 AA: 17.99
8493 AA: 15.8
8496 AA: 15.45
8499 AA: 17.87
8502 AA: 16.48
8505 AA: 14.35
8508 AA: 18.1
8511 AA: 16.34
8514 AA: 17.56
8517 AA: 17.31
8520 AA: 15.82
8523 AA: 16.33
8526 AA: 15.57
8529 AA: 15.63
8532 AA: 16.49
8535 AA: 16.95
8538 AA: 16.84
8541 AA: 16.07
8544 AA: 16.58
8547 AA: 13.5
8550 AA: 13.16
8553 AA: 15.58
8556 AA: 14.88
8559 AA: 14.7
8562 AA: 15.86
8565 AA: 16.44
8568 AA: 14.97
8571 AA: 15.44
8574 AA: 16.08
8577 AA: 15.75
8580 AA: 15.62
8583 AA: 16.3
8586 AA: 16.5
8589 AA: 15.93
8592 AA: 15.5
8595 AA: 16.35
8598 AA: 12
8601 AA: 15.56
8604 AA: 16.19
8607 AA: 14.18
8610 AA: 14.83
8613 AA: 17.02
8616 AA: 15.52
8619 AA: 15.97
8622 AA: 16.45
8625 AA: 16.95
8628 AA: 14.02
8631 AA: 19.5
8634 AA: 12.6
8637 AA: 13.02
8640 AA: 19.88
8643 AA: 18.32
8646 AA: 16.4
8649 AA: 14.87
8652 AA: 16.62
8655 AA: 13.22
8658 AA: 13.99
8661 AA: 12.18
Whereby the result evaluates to 1.9 AA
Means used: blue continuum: 16.6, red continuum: 16.3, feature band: 15.4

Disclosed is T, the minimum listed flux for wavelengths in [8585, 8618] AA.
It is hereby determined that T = 12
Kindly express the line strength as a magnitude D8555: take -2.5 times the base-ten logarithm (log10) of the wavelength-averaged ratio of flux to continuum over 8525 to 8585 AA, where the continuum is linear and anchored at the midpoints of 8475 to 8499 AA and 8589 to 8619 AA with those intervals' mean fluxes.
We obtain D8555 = 0.02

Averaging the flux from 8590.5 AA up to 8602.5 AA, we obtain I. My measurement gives 14.9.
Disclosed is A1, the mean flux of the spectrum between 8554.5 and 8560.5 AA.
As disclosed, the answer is 14.8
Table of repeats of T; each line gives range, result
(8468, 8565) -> 13.16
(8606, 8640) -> 12.6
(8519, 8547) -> 13.5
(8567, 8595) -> 14.97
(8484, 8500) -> 15.45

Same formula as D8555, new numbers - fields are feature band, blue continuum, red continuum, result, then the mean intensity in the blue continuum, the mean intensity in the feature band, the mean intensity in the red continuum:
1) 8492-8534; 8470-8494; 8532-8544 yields 0.025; 17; 16.4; 16.6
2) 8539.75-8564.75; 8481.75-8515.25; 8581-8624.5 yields 0.074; 16.7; 15.1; 15.6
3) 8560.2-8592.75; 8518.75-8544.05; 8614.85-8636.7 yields 0.009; 16.2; 15.9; 15.7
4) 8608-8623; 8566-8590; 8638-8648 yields 0.071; 15.8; 15.9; 17.8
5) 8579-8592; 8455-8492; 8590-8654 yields -0.001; 16.8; 16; 15.8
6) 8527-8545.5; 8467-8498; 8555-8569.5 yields -0.040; 16.7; 16.4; 15.4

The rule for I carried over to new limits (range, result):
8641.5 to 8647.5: 17.4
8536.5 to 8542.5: 16.5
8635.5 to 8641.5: 16.4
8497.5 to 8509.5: 16.7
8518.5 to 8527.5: 15.9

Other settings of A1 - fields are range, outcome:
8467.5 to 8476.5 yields 16.2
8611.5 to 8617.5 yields 16.3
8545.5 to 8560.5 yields 14.4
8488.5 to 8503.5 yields 16.7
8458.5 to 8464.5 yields 16.9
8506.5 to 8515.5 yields 17.3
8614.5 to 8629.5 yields 15.8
